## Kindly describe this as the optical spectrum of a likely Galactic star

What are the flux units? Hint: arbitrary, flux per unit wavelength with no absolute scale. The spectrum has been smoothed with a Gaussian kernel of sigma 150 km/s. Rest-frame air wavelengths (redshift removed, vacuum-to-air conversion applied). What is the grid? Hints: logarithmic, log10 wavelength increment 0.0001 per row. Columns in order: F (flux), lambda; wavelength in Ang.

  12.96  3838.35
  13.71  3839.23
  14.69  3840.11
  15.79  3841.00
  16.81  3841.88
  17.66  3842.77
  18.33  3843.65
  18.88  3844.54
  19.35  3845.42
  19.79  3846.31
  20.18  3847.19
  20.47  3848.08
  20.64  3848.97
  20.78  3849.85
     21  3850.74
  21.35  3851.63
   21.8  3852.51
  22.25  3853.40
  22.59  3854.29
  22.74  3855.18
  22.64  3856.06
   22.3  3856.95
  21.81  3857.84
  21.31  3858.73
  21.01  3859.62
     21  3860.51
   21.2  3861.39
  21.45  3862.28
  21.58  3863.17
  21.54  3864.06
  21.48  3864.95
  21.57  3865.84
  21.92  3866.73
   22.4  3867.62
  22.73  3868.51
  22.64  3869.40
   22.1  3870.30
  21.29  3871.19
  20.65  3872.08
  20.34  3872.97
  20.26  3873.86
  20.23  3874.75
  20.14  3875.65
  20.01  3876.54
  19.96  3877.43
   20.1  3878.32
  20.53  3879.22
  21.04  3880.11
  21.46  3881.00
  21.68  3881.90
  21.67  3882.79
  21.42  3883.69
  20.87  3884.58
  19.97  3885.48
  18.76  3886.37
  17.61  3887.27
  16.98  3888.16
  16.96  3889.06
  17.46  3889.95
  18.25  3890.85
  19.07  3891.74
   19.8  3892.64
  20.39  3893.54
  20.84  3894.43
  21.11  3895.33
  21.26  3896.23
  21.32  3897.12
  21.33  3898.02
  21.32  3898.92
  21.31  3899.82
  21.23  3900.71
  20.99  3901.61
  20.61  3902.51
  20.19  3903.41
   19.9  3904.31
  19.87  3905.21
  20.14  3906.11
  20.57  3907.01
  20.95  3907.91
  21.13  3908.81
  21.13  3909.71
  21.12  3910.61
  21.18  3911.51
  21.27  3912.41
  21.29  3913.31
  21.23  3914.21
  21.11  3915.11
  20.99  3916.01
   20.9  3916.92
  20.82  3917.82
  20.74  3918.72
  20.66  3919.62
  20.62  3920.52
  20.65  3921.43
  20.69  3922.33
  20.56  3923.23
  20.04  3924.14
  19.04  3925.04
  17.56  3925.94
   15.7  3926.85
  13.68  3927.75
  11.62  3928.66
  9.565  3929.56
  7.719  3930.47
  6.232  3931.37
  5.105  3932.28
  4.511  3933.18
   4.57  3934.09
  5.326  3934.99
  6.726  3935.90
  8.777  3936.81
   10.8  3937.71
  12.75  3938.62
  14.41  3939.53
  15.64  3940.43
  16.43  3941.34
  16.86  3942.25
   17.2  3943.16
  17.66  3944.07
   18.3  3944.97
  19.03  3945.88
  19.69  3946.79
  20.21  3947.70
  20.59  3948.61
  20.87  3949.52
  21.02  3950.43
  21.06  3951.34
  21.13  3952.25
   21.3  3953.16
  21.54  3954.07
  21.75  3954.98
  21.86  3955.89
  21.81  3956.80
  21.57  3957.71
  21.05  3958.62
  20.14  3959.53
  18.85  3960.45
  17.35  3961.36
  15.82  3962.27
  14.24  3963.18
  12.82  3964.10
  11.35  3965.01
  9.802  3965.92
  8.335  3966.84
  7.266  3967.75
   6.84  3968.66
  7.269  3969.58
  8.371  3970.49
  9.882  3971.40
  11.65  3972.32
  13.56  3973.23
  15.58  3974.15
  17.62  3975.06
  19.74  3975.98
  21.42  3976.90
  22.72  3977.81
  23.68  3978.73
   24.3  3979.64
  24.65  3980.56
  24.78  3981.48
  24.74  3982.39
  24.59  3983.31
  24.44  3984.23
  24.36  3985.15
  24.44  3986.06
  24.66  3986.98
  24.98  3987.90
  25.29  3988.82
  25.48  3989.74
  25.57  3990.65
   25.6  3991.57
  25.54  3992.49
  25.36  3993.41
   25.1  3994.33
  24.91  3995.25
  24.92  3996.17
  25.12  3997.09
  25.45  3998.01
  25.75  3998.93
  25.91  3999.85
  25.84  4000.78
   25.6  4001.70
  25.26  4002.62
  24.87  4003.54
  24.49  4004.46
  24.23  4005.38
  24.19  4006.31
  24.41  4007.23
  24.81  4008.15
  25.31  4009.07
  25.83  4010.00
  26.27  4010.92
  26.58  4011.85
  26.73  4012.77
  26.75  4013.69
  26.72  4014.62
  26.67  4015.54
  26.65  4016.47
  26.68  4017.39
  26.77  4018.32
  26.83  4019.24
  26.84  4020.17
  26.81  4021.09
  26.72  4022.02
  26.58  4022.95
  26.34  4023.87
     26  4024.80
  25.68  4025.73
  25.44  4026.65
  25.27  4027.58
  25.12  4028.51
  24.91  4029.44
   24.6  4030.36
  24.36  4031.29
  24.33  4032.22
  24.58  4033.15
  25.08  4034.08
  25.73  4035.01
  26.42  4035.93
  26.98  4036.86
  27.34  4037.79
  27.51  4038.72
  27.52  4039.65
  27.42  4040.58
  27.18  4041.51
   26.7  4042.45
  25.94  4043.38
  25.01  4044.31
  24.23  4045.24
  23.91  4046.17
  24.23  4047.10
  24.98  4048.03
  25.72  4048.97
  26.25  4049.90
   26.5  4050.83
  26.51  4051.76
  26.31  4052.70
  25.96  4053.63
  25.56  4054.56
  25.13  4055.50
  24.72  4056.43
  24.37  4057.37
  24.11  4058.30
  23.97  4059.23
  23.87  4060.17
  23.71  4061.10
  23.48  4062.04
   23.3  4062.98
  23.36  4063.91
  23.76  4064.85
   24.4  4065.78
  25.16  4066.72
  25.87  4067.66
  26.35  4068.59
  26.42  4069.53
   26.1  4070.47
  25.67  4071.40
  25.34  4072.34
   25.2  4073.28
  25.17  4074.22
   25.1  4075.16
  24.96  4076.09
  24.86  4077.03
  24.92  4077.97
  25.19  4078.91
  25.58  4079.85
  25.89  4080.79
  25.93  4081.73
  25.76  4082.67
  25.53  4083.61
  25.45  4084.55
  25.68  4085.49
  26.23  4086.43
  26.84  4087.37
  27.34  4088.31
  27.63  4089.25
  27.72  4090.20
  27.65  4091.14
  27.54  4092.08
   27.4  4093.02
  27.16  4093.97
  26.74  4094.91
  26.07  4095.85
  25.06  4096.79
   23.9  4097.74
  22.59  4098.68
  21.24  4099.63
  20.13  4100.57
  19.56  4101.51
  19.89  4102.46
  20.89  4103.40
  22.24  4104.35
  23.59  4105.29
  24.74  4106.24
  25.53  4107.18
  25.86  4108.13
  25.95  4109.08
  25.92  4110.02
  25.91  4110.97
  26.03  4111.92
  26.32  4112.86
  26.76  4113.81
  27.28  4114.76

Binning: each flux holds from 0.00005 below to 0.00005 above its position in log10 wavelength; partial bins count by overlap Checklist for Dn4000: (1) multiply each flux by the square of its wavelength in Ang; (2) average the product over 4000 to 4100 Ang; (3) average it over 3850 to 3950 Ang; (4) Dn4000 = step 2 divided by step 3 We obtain 1.5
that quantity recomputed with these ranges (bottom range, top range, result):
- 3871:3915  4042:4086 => 1.35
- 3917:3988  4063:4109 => 1.58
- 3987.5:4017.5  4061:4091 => 1.03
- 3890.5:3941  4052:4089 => 1.57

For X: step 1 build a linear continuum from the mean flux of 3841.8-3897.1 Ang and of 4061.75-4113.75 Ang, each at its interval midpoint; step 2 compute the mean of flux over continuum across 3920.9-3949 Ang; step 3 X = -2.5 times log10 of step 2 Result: 0.48 mag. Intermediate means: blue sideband 20.6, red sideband 25.1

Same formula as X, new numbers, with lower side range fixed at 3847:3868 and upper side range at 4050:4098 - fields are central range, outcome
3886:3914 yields 0.11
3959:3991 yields 0.29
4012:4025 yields -0.09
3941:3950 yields 0.23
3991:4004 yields -0.05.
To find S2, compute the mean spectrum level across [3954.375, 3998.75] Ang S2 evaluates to 19.8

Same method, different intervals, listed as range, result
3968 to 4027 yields 23.5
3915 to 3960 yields 16.7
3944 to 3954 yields 20.2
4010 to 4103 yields 25.5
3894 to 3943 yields 17.2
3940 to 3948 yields 17.8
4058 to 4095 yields 25.6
